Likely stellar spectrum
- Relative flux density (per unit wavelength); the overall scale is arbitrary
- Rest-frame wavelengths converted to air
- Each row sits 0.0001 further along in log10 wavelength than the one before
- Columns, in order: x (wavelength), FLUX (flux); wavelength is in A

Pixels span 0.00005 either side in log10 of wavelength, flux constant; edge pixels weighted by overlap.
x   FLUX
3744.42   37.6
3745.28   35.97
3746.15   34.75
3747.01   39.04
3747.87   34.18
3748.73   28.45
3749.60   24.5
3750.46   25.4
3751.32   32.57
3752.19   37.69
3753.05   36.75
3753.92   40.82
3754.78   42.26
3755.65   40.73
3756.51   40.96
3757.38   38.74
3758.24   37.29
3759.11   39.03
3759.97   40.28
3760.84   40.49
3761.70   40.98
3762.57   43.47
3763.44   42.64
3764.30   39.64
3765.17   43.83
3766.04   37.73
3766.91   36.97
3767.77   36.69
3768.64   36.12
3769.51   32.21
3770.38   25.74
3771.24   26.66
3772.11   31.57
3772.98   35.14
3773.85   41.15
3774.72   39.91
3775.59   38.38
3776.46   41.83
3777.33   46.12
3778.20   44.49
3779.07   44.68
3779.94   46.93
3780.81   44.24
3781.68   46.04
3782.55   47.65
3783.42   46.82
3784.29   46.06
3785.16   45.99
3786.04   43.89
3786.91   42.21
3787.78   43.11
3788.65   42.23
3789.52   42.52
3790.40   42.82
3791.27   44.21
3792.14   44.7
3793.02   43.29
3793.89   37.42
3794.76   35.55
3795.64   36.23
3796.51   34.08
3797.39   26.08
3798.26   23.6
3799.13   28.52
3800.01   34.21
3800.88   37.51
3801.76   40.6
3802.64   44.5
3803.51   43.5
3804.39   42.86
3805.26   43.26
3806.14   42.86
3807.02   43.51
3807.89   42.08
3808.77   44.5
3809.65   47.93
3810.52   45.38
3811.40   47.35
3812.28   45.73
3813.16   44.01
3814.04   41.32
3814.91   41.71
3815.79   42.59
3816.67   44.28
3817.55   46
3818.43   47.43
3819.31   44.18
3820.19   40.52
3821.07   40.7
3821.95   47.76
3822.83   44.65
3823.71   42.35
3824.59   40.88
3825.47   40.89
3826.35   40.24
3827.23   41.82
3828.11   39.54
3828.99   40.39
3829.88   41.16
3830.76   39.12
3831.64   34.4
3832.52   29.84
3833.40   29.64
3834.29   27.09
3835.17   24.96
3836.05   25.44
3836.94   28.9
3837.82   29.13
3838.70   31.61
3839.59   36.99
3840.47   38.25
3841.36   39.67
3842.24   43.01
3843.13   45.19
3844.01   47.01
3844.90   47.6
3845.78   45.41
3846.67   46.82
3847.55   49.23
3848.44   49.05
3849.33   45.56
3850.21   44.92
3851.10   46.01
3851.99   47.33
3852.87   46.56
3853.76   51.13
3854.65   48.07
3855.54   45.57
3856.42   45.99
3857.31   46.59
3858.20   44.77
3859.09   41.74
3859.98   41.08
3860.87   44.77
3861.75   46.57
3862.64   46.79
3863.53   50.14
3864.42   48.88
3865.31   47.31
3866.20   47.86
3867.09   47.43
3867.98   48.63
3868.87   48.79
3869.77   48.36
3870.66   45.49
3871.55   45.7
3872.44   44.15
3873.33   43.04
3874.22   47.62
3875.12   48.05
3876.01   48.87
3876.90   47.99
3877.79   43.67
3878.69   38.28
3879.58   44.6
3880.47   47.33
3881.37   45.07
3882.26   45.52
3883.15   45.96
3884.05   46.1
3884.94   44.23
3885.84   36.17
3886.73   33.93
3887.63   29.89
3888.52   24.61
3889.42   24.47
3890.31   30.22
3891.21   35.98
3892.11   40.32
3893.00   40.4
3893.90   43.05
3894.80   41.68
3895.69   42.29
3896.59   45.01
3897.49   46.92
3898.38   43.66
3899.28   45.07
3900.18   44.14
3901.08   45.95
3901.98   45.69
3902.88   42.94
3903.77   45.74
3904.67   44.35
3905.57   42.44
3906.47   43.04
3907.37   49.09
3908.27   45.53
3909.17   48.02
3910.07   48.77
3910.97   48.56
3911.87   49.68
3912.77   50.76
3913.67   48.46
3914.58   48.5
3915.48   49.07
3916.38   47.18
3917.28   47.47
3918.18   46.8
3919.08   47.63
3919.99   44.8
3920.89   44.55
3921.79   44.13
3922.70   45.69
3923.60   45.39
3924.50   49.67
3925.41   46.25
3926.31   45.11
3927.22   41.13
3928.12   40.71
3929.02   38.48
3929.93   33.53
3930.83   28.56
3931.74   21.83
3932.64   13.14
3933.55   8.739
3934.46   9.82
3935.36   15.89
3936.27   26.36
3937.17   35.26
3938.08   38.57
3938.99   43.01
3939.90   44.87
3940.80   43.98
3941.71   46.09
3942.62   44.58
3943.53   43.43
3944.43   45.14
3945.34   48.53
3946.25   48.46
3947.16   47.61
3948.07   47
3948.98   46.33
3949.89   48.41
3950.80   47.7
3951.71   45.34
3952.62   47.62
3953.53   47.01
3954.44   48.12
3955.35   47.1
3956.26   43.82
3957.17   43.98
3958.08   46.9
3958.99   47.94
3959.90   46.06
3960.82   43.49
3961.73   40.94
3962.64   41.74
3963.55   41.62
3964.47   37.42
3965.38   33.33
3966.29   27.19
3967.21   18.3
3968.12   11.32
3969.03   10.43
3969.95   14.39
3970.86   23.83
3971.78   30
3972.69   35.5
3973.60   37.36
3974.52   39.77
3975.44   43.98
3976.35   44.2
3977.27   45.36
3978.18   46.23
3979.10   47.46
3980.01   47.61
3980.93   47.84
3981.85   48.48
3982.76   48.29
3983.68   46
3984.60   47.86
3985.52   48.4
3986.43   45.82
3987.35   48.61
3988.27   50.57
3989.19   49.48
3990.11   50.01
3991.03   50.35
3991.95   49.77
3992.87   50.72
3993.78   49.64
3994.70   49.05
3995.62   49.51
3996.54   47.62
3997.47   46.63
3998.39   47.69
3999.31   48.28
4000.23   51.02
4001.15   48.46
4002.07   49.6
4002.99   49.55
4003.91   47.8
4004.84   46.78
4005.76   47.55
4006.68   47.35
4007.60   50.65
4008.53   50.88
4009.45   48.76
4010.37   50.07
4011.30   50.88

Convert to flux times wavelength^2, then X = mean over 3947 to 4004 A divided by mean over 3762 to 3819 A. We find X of 1.17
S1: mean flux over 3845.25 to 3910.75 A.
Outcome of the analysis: 44.3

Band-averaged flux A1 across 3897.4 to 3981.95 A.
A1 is 40.9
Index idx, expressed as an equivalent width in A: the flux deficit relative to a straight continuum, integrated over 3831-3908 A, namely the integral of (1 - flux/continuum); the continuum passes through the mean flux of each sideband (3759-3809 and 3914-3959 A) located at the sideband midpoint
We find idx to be -3.2 A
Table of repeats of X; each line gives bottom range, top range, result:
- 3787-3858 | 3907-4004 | 1.11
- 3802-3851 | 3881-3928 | 1.10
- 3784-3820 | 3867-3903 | 1.07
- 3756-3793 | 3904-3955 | 1.12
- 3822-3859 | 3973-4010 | 1.26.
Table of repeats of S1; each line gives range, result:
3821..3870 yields 42.3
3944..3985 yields 40.9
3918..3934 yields 38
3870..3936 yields 41.4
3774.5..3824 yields 42.2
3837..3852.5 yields 42.8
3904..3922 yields 47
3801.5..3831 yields 43.1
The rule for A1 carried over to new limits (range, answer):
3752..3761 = 39.6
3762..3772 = 36.4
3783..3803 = 39.4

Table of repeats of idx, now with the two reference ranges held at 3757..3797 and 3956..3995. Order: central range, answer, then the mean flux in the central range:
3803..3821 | -1.54 A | 44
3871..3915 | -2.66 A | 43.3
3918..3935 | 1.92 A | 36.3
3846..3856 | -1.62 A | 47.3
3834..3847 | 1.10 A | 37.2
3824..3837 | 1.72 A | 35.2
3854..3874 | -2.75 A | 46.3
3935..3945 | 0.45 A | 39.2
